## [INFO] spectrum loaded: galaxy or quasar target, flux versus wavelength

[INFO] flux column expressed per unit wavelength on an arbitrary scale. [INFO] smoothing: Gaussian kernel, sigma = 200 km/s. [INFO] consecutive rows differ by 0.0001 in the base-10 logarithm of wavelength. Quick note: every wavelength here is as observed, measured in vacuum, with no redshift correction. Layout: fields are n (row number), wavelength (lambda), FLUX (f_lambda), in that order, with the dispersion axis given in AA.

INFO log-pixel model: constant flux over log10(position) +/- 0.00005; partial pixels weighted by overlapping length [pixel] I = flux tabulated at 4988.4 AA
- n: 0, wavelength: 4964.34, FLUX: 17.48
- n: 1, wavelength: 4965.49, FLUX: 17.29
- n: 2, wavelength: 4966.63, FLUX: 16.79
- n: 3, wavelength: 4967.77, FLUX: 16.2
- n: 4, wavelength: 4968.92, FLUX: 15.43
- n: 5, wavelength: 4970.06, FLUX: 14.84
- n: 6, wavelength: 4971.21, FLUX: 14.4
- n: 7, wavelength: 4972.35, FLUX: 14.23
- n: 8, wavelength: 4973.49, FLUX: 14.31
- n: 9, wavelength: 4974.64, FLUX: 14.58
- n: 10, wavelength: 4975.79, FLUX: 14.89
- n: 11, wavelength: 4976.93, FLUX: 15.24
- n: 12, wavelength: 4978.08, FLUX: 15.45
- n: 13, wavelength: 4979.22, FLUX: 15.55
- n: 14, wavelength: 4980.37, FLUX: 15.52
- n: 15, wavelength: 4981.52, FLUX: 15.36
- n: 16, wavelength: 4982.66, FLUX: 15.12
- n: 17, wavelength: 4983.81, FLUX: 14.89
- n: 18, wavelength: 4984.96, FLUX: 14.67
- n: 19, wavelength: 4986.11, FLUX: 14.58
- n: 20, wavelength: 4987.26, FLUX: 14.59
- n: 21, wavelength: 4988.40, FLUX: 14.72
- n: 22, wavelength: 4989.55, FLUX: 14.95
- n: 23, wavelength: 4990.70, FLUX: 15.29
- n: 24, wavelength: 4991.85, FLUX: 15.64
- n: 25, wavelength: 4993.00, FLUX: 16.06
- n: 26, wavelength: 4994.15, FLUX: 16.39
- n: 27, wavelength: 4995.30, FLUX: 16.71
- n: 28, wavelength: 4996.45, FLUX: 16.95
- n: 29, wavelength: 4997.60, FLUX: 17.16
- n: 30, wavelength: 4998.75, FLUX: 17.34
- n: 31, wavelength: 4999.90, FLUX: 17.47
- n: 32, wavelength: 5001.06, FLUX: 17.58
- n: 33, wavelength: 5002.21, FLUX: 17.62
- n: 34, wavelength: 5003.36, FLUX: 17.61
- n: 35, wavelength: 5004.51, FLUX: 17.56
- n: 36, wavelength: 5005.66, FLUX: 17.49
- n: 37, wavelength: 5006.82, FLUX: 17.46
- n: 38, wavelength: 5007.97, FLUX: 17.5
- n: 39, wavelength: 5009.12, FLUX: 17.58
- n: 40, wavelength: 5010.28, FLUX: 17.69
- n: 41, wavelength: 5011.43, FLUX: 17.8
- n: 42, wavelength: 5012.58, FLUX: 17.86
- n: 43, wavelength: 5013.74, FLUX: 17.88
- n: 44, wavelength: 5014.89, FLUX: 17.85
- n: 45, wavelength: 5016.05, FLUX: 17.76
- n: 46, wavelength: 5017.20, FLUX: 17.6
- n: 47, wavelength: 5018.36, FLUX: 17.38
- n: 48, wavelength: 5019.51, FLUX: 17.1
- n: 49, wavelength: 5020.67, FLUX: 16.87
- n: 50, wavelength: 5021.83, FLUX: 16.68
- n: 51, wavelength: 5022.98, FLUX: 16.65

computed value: 14.72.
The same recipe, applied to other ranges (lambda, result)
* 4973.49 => 14.31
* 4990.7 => 15.29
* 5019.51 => 17.1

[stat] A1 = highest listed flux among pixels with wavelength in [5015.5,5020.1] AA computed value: 17.76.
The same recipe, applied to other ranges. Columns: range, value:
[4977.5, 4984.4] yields 15.55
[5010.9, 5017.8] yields 17.88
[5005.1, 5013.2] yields 17.86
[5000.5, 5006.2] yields 17.62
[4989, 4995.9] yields 16.71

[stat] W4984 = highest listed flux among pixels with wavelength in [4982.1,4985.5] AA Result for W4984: 15.12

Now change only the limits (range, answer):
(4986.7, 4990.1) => 14.95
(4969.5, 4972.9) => 14.84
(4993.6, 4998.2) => 17.16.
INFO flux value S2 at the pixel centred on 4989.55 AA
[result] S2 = 14.95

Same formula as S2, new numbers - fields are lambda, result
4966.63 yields 16.79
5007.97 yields 17.5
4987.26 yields 14.59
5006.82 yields 17.46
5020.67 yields 16.87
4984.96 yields 14.67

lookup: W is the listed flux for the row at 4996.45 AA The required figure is 16.95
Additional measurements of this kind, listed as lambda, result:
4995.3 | 16.71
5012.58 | 17.86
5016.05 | 17.76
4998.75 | 17.34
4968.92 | 15.43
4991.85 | 15.64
